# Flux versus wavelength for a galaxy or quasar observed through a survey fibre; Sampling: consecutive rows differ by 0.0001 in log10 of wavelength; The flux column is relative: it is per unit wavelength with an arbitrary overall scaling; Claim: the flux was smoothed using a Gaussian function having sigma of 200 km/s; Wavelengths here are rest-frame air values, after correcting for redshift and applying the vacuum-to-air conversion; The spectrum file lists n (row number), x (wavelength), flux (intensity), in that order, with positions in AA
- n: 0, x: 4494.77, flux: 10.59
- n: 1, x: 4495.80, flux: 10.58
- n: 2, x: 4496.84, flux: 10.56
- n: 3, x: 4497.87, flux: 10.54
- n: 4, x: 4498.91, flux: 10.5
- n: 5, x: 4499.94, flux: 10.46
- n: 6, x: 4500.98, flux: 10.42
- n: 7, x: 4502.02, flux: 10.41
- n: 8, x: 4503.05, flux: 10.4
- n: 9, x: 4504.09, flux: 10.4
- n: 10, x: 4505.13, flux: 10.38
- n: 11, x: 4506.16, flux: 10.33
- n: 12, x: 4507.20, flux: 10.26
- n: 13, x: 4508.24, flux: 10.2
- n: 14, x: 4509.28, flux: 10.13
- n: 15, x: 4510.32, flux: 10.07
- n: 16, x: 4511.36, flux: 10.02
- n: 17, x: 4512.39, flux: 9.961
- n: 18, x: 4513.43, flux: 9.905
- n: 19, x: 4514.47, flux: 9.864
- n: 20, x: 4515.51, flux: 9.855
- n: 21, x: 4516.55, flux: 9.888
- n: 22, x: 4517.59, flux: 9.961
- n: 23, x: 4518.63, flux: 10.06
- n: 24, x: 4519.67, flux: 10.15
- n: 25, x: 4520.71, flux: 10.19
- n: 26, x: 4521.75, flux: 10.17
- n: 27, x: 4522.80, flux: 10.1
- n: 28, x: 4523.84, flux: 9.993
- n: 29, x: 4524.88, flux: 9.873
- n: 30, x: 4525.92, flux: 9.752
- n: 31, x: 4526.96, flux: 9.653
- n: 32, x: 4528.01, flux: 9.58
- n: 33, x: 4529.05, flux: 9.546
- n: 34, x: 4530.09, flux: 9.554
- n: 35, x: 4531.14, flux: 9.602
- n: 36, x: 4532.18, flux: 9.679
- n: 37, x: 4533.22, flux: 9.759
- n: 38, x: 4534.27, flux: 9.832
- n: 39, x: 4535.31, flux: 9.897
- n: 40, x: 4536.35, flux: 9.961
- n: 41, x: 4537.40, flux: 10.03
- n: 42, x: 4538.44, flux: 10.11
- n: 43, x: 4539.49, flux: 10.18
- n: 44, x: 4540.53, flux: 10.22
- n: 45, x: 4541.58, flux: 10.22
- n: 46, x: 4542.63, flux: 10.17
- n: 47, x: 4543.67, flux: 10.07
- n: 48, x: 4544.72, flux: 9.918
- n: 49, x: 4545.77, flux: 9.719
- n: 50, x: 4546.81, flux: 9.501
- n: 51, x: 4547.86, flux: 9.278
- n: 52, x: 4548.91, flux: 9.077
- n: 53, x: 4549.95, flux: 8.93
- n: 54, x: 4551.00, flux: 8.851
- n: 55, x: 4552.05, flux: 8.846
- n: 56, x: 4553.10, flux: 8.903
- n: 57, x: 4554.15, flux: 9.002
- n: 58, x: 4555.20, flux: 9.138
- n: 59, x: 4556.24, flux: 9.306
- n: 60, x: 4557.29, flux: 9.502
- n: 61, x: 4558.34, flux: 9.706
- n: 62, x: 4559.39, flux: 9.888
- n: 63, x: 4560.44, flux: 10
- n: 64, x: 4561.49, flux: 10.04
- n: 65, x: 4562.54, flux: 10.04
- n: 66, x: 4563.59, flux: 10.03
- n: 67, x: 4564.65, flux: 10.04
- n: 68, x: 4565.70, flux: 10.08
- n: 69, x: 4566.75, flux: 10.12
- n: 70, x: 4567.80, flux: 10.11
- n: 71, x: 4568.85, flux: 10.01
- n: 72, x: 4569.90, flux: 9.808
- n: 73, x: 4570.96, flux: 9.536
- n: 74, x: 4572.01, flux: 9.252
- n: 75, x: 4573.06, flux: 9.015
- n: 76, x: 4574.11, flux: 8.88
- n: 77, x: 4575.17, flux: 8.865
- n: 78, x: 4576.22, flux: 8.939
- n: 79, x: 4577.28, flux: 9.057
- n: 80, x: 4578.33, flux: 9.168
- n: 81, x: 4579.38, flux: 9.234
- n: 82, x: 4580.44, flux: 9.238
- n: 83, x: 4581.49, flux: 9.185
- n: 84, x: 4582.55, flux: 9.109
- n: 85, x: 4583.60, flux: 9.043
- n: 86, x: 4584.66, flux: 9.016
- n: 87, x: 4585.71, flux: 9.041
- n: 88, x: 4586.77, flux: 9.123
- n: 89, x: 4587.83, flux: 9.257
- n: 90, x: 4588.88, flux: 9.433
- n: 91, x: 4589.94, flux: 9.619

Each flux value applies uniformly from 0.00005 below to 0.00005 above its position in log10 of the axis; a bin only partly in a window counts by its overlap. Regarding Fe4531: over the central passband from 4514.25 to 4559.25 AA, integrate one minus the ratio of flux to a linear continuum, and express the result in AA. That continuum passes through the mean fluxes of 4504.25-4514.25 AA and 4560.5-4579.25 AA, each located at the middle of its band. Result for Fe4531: 0.8 AA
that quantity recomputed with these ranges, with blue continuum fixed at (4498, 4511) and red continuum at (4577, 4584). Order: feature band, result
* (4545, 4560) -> 0.5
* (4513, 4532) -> 0.3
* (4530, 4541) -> -0.1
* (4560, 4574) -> -0.7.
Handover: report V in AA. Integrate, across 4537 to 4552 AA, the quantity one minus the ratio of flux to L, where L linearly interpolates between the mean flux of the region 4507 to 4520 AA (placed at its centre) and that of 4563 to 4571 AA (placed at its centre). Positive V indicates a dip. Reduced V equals 0.4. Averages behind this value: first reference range 10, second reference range 9.98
